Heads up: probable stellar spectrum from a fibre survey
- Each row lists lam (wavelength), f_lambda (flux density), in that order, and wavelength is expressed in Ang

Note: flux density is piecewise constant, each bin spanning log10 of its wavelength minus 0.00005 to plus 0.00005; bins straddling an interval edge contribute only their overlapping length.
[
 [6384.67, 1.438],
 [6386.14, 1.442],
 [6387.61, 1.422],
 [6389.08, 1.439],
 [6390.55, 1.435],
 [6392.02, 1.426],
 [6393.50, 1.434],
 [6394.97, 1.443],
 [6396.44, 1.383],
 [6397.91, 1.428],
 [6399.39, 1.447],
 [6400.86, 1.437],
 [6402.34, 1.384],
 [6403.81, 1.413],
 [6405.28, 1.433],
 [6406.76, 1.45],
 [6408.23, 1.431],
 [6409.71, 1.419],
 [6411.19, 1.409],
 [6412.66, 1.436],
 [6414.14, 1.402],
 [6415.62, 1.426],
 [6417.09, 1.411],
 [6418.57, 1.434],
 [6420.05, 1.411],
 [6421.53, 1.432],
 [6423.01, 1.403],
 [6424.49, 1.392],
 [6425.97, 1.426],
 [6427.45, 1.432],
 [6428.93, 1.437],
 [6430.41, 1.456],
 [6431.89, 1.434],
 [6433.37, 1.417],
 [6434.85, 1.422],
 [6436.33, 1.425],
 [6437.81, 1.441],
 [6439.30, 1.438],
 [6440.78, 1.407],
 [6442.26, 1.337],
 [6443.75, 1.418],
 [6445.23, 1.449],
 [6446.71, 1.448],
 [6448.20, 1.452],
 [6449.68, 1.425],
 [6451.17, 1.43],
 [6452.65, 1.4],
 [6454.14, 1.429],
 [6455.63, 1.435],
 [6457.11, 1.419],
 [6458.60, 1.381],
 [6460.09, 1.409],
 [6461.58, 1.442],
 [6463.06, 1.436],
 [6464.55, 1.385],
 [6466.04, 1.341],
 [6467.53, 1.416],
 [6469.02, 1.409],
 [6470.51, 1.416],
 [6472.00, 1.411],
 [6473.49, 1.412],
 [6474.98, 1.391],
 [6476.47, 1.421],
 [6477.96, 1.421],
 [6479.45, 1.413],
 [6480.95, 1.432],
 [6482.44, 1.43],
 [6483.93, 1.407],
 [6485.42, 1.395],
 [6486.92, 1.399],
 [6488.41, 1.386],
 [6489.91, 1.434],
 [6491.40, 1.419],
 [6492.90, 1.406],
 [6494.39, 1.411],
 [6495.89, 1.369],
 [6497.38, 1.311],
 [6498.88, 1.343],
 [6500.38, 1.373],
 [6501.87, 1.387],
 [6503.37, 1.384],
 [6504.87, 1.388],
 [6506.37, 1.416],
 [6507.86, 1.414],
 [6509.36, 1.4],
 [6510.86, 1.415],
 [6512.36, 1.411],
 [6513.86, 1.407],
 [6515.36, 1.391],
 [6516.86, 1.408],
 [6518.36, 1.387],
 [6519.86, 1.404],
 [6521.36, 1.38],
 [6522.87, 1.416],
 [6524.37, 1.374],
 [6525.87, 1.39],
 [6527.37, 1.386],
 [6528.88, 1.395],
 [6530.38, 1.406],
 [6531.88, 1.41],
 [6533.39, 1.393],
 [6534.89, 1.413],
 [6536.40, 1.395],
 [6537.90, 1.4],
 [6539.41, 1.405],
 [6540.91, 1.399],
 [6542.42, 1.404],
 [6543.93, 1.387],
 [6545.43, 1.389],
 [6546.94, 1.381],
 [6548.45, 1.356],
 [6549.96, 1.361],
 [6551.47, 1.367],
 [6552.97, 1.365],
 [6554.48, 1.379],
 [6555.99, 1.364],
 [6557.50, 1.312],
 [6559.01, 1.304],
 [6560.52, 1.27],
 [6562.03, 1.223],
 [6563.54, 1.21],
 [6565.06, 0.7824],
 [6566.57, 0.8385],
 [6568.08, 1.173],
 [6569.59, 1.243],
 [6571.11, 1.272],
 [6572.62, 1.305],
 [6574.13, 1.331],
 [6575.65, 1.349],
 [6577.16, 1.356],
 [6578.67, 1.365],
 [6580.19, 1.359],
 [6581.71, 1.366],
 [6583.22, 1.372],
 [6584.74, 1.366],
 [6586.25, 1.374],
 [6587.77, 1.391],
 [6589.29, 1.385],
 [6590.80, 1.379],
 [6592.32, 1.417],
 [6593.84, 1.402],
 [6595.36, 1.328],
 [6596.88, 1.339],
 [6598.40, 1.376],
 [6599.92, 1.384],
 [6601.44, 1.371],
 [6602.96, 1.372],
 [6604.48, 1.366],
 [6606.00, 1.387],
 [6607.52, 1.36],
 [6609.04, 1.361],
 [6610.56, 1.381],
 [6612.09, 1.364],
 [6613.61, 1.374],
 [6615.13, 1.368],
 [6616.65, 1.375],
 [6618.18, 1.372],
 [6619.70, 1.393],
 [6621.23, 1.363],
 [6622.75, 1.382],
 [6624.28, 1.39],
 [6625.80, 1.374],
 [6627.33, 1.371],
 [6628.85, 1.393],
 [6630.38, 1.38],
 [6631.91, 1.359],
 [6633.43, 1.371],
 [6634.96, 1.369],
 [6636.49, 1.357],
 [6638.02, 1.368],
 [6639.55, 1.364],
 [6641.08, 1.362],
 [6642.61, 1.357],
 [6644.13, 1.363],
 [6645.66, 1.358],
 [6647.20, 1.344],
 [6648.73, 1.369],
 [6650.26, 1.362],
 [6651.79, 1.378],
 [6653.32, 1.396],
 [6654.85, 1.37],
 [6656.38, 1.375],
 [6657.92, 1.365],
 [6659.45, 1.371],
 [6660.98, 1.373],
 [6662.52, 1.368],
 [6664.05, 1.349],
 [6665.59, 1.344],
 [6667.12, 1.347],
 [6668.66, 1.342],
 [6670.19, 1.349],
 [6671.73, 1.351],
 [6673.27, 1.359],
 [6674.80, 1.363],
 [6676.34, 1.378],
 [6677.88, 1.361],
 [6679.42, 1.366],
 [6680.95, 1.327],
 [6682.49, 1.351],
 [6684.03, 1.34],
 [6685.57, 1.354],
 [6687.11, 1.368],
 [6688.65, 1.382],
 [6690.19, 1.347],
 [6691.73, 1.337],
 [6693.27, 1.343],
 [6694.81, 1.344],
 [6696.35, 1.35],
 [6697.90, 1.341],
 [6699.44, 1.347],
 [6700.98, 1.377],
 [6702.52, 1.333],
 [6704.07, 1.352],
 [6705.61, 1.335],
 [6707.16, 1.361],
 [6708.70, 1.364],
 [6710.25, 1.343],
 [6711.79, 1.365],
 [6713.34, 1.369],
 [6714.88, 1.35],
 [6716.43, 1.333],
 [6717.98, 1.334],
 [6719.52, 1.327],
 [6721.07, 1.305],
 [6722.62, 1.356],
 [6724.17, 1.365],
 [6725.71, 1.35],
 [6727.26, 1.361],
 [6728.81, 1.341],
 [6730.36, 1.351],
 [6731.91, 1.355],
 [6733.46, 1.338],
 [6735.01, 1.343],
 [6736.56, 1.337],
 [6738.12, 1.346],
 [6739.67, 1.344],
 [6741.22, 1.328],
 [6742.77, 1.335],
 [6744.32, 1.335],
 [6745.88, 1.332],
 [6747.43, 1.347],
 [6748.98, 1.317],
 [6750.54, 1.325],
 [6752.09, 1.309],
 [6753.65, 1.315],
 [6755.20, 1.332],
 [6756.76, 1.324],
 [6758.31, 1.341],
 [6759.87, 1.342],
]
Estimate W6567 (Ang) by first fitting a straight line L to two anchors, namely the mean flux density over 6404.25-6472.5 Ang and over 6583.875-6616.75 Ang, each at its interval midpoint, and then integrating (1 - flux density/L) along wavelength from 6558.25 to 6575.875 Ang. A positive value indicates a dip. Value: 2.5 Ang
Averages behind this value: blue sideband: 1.42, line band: 1.19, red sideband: 1.37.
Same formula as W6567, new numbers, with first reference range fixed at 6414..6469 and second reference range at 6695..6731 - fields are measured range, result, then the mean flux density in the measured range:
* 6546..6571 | 2.5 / 1.25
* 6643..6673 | 0.0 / 1.36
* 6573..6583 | 0.2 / 1.35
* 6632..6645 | 0.0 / 1.36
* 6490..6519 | 0.2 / 1.39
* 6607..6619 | 0.0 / 1.37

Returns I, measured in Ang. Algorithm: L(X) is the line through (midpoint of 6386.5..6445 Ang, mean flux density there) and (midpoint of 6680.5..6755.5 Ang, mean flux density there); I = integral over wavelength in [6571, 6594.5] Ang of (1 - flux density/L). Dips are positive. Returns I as 0.3 Ang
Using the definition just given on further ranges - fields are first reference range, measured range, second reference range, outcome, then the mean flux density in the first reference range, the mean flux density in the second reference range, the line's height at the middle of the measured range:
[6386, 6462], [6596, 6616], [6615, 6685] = 0.1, 1.42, 1.36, 1.38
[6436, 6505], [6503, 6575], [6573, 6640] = 2.5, 1.41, 1.37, 1.39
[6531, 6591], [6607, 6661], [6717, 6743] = -1.6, 1.32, 1.34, 1.33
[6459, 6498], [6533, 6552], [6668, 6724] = 0.0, 1.4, 1.35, 1.39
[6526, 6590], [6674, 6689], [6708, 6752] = -0.2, 1.33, 1.34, 1.34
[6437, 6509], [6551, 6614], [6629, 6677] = 2.8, 1.41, 1.36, 1.38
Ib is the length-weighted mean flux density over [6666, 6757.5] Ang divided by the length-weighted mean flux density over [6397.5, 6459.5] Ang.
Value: 0.95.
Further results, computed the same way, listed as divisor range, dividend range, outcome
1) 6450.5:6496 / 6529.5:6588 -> 0.94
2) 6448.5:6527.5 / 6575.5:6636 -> 0.98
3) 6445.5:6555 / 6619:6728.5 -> 0.97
